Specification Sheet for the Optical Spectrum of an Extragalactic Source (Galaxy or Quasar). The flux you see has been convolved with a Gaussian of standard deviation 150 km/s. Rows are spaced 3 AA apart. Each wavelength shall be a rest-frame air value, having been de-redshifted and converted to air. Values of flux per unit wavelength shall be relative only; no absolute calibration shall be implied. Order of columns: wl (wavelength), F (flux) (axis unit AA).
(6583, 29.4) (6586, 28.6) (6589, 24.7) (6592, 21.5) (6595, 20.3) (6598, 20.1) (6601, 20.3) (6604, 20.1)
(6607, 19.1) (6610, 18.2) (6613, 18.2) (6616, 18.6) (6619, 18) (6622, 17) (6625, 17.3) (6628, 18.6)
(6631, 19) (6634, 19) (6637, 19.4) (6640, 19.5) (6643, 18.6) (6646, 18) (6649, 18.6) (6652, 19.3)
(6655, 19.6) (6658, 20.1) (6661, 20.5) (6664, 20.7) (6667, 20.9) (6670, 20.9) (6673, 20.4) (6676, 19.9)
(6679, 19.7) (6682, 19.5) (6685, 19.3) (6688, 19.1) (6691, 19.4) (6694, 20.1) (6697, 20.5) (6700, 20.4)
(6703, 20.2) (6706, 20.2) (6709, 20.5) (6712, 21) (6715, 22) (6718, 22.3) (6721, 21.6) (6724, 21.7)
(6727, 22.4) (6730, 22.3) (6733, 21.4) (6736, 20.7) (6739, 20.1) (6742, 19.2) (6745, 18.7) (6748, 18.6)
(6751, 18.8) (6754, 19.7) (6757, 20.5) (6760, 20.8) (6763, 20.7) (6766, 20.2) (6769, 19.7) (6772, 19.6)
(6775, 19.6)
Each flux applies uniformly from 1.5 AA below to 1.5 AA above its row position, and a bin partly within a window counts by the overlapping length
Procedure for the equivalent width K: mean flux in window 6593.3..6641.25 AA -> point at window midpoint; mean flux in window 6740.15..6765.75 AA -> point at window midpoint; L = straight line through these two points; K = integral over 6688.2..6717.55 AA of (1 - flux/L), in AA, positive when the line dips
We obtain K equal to -1.7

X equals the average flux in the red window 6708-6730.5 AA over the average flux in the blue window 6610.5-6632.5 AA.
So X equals 1.2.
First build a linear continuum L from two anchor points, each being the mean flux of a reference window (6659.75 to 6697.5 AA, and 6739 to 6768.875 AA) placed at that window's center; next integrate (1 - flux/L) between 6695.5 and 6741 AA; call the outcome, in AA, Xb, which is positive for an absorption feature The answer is -2.9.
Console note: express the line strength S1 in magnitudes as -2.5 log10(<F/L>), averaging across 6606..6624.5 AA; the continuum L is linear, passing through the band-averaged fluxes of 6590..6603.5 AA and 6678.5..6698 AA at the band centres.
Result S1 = 0.13 mag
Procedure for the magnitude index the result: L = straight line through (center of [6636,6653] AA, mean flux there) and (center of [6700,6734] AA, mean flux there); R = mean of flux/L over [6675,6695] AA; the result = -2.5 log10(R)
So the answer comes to 0.04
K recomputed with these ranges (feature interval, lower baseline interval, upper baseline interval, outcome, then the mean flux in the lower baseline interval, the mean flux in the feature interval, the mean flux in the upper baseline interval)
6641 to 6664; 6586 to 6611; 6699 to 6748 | 1.79 AA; 21.1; 19.3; 20.9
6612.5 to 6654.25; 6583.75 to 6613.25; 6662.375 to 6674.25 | 5.05 AA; 21.4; 18.5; 20.7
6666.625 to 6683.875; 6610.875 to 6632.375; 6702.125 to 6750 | -0.60 AA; 18.1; 20.2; 20.8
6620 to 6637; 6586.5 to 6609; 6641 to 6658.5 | 1.35 AA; 21.2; 18.3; 19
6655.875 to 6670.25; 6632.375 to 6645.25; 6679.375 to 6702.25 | -0.86 AA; 19.1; 20.6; 19.8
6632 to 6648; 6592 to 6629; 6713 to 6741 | 0.57 AA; 18.9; 18.9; 21.6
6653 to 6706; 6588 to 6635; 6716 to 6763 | -0.17 AA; 19.3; 20.1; 20.6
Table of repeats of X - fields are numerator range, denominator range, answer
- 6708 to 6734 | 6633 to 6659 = 1.14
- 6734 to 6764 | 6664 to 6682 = 0.97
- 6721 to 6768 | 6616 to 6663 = 1.08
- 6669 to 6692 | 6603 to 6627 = 1.08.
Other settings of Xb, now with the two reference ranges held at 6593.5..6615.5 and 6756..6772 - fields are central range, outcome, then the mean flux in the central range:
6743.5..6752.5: 0.67 AA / 18.7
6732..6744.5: -0.01 AA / 20.2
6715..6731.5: -1.62 AA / 22.1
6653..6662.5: -0.15 AA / 20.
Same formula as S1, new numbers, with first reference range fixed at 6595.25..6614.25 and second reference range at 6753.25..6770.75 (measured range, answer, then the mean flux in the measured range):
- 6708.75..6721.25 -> -0.08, 21.6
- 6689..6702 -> -0.01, 20.1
